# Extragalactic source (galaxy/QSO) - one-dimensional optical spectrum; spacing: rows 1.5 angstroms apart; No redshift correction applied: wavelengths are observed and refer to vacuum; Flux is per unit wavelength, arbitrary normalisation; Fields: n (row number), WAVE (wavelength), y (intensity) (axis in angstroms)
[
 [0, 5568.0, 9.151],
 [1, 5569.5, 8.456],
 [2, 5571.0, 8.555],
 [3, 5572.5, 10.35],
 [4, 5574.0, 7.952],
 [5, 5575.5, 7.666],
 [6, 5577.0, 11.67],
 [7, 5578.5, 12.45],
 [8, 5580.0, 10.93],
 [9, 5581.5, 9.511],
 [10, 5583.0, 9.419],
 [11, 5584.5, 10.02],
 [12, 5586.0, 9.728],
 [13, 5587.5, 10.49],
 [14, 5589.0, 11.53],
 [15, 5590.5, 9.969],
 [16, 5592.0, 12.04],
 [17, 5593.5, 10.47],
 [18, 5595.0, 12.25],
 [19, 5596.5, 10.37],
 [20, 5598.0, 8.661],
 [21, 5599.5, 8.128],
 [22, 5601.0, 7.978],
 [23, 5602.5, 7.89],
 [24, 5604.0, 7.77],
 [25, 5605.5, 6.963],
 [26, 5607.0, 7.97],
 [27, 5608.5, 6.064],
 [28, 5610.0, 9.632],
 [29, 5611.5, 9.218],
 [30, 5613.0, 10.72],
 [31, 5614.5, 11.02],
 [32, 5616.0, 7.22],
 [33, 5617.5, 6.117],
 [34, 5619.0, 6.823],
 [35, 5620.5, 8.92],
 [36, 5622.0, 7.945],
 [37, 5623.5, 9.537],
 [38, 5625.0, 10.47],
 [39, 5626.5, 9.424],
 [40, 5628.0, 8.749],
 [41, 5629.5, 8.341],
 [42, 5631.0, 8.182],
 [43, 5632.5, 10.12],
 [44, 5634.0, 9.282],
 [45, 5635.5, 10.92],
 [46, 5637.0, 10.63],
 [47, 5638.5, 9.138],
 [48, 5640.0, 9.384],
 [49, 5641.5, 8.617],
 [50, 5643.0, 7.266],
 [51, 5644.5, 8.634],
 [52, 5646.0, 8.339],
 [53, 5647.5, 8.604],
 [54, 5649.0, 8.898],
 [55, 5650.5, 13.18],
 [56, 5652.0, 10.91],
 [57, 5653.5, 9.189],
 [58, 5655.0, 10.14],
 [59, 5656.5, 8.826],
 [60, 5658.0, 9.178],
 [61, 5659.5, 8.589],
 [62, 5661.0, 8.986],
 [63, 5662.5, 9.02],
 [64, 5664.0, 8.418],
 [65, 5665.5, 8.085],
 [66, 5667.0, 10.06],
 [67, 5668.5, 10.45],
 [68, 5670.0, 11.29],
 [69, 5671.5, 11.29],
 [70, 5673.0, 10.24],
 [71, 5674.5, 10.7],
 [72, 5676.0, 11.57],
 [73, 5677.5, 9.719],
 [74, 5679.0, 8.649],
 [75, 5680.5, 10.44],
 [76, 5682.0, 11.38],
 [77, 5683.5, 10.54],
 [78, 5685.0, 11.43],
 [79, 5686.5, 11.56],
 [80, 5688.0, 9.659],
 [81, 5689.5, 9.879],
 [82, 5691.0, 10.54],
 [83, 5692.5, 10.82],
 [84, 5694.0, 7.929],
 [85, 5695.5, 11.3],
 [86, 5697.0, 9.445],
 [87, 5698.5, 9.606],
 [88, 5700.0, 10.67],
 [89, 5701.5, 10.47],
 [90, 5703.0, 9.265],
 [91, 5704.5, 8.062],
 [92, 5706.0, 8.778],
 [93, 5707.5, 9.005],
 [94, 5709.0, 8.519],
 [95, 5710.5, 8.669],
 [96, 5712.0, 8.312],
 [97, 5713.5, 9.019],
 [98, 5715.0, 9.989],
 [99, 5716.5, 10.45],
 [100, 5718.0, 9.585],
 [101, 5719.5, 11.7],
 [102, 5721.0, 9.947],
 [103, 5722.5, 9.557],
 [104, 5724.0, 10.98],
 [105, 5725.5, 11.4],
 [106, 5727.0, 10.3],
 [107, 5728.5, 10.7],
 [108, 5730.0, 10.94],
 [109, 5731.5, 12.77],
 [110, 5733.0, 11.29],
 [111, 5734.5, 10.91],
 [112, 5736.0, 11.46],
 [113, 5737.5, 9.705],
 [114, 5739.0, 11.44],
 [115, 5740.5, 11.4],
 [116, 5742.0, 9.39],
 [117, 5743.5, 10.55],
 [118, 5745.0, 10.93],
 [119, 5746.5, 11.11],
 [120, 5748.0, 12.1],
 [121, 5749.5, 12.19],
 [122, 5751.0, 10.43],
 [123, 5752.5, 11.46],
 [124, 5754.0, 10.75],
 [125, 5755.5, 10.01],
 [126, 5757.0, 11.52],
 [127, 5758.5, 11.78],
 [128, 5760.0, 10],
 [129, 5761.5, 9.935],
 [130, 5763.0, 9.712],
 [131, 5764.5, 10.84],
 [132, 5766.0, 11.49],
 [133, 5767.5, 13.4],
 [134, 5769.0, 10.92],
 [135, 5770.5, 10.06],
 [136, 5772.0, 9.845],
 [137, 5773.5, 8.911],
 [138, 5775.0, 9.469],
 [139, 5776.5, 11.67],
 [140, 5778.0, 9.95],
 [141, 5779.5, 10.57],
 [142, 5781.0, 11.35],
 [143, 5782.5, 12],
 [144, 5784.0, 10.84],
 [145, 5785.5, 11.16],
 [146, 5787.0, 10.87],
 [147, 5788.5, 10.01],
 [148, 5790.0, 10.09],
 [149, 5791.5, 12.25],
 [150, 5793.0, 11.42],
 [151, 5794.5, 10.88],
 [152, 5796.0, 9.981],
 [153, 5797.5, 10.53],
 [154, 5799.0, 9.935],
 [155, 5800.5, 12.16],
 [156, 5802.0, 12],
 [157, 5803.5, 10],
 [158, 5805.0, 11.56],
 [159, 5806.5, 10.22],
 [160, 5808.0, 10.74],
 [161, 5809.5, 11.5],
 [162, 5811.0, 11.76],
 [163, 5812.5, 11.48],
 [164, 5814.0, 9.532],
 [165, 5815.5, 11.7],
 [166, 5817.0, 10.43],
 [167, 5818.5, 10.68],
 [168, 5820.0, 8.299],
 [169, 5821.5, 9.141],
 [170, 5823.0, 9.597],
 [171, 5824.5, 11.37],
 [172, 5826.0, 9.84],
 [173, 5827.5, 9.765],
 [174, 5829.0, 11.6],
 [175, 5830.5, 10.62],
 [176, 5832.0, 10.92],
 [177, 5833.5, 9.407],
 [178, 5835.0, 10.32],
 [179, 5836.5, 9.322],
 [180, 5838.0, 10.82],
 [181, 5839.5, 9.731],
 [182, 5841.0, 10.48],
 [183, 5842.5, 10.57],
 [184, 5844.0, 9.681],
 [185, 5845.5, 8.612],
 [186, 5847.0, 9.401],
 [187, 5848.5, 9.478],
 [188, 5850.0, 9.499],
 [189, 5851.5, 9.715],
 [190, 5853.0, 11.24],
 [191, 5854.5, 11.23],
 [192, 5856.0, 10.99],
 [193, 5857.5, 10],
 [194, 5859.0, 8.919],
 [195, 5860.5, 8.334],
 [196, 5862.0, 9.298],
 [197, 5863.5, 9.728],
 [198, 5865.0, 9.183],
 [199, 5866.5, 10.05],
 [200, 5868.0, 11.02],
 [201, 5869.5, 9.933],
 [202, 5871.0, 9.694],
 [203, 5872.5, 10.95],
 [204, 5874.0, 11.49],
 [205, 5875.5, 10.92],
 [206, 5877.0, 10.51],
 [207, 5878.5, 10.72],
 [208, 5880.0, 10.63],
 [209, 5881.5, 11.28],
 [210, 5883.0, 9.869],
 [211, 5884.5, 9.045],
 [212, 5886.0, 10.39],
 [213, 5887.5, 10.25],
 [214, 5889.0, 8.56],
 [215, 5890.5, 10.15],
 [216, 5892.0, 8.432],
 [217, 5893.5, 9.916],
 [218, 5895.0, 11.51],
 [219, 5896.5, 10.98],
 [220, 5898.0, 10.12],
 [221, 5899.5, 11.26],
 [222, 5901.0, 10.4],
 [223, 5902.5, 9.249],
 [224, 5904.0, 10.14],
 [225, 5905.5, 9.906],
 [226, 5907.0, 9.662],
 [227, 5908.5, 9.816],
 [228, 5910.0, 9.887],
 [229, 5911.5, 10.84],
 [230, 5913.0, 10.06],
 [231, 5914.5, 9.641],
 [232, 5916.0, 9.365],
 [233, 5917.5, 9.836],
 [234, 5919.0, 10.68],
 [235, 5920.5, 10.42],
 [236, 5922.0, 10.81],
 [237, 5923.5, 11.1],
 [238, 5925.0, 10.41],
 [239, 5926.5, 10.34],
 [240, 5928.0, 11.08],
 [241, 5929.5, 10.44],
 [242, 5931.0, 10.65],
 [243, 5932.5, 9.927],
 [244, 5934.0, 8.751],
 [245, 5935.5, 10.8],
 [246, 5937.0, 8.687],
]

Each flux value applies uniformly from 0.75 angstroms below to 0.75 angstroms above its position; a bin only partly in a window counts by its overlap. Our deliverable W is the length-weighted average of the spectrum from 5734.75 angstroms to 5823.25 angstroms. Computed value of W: 10.8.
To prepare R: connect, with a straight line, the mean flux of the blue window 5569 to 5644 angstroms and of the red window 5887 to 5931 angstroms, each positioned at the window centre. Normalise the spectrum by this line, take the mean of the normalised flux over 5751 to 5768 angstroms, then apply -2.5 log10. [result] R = -0.13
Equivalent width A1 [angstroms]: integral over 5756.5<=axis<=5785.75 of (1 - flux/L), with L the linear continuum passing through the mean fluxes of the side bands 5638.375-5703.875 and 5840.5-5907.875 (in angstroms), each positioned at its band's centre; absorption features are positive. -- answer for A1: -2.38 angstroms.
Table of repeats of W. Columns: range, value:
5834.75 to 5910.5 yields 10.1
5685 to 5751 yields 10.3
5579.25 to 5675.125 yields 9.36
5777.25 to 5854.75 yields 10.5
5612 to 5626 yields 8.77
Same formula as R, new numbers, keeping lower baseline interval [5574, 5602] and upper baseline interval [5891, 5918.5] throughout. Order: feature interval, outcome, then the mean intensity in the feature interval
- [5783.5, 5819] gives -0.09 mag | 10.9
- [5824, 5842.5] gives -0.03 mag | 10.3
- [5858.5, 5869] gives 0.06 mag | 9.53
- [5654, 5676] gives 0.04 mag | 9.72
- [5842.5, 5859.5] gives 0.01 mag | 9.93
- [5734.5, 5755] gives -0.09 mag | 11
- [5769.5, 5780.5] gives 0.00 mag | 10.1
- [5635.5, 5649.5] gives 0.13 mag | 8.95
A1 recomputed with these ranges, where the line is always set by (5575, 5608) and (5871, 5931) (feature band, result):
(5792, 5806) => -1.2 angstroms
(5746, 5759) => -1.6 angstroms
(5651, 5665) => 0.8 angstroms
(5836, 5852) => 0.6 angstroms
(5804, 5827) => -0.9 angstroms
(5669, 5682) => -0.9 angstroms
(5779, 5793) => -1.4 angstroms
